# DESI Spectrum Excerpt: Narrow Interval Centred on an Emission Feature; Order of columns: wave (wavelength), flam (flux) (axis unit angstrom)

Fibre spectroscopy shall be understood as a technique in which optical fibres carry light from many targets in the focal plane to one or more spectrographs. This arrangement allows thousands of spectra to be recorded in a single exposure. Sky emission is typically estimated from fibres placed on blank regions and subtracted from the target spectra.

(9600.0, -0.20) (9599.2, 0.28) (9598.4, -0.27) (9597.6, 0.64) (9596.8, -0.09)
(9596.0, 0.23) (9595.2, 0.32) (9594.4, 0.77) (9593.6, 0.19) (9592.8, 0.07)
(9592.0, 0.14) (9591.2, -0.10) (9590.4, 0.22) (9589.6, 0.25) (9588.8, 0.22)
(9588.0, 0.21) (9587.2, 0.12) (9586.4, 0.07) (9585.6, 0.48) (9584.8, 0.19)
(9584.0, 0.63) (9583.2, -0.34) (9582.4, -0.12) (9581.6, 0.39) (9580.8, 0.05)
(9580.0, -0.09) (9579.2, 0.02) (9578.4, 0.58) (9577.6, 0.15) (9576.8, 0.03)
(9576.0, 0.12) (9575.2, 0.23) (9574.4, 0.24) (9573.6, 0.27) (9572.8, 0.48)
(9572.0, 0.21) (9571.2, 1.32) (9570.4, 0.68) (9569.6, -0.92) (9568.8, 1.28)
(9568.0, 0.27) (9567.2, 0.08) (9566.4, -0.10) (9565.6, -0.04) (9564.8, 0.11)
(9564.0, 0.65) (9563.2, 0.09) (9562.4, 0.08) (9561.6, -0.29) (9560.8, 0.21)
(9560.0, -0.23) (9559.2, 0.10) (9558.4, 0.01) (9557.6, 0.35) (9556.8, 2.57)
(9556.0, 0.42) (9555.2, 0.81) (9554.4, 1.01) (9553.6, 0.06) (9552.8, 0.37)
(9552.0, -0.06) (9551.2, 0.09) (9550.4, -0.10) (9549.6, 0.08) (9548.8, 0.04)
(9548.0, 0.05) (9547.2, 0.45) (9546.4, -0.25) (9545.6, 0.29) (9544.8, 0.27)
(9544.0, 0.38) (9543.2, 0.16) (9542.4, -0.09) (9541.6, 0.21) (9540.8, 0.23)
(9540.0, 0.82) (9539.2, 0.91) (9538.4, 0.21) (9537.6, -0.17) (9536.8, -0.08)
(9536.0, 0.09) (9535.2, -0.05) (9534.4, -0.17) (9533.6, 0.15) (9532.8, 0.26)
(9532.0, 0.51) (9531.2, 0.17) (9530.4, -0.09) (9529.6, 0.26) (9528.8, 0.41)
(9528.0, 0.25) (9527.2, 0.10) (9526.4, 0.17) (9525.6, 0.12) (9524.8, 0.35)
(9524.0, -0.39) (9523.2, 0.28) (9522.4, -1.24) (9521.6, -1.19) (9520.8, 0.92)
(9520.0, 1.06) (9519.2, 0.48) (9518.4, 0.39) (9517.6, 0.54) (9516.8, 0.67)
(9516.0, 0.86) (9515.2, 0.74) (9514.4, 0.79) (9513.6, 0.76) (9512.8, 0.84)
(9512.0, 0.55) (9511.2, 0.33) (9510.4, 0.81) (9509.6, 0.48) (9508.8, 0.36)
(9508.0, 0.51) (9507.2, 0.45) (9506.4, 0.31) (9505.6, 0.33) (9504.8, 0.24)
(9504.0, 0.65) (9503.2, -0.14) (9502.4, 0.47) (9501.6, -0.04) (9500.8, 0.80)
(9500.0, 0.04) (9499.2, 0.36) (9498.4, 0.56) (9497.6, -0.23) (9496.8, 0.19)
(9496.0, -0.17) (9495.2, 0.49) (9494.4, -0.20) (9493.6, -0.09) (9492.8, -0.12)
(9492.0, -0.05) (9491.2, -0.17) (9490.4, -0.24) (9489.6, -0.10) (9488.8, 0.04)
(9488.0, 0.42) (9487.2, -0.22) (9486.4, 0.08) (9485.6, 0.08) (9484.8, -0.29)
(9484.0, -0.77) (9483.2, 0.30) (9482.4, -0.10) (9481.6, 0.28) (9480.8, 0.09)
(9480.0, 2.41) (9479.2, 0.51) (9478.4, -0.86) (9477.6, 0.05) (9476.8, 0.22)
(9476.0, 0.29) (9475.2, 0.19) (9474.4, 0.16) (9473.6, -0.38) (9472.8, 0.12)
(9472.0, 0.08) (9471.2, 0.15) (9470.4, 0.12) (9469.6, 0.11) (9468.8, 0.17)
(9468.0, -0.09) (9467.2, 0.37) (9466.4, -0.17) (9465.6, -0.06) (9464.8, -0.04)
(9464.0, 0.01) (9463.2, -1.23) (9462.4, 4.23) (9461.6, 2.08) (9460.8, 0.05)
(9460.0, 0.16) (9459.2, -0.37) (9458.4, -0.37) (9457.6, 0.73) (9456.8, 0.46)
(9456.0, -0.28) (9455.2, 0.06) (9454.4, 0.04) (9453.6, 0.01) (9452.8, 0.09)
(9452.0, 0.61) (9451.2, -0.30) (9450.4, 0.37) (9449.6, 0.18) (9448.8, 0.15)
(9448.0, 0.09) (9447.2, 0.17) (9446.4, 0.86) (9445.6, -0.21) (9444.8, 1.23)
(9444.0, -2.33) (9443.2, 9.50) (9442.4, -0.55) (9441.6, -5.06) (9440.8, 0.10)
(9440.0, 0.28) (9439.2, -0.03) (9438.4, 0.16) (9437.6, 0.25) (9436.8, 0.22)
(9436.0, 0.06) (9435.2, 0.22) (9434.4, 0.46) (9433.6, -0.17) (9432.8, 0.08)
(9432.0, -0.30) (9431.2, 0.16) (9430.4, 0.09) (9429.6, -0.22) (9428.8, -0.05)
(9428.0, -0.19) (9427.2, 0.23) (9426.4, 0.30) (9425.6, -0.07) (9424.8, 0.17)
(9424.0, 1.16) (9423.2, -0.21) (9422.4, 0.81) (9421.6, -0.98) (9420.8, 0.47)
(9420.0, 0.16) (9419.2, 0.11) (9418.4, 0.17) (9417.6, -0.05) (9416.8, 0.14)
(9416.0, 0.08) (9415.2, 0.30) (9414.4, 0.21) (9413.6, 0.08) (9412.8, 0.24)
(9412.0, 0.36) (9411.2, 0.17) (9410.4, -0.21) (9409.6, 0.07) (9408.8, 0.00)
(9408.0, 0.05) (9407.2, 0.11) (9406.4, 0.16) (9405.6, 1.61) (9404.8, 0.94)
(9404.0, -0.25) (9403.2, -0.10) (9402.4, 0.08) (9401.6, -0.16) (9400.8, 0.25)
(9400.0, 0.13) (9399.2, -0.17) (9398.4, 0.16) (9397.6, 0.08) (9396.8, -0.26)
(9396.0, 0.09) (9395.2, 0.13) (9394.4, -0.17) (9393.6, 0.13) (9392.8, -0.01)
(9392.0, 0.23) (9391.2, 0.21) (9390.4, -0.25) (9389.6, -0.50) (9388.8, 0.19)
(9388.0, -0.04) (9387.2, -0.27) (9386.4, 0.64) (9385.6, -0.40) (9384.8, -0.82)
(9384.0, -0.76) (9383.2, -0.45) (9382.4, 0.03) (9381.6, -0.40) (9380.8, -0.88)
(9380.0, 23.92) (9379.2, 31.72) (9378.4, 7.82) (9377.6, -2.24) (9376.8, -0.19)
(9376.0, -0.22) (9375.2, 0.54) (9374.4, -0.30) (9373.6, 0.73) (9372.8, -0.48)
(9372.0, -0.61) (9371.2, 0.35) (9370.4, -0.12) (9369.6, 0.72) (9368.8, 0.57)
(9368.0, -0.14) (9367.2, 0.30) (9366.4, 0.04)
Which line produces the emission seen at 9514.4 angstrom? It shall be [O III] 5007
